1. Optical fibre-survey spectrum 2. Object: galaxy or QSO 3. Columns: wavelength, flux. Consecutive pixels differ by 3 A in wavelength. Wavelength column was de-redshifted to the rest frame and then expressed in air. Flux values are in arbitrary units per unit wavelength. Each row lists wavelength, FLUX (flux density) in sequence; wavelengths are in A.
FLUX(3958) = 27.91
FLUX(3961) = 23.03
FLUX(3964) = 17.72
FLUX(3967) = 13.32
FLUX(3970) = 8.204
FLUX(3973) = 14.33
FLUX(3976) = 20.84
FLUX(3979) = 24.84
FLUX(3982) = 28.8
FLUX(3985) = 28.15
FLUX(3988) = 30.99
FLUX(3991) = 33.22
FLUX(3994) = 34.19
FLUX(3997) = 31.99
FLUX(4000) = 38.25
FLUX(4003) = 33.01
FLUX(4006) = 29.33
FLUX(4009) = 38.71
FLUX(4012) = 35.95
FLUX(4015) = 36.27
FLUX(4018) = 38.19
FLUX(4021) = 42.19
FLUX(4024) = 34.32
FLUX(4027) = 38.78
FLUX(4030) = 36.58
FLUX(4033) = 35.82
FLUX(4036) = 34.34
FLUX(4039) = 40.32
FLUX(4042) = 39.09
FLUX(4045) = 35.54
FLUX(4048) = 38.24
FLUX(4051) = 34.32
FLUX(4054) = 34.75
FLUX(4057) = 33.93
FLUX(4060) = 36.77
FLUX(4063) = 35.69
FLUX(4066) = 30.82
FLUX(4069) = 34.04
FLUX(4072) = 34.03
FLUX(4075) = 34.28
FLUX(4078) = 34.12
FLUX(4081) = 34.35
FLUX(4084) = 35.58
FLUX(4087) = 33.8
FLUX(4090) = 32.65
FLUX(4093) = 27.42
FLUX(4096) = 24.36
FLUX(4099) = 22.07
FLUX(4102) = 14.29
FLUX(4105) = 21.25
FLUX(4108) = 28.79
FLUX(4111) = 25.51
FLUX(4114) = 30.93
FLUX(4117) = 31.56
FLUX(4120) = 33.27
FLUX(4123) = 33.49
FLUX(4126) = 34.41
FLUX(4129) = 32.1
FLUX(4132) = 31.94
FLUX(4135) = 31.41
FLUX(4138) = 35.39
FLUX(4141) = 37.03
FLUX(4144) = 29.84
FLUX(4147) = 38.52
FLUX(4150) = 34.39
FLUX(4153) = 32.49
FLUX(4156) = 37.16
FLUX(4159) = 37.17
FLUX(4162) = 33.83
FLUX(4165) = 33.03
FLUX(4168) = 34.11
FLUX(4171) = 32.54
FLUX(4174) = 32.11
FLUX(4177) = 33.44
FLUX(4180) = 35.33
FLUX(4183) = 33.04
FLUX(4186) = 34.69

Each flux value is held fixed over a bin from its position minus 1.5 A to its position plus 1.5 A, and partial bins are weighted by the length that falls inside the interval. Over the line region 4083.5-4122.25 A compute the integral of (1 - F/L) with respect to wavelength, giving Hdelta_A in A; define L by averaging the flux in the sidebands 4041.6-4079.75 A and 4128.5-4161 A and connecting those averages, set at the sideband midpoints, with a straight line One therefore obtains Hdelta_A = 7.8 A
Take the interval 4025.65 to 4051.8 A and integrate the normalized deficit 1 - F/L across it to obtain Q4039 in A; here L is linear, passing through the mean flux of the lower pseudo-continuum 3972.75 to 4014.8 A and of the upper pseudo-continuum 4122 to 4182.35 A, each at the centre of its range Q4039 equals -4.4 A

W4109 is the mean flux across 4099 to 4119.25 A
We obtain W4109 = 25.4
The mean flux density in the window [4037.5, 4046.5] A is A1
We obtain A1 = 38.3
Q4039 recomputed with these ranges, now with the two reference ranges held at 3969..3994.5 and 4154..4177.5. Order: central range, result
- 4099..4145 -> 3.2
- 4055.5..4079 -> -4.1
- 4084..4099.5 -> 0.6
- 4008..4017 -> -3.6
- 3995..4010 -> -4.8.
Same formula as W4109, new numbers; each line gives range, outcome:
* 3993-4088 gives 35.6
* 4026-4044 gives 37.4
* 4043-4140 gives 31.7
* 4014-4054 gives 37.1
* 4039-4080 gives 35.2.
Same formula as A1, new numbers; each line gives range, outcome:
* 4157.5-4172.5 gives 34.1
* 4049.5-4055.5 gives 34.5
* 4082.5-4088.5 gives 34.7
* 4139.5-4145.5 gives 33.4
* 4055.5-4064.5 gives 35.5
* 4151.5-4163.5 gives 35.2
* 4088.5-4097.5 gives 28.1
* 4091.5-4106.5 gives 21.9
